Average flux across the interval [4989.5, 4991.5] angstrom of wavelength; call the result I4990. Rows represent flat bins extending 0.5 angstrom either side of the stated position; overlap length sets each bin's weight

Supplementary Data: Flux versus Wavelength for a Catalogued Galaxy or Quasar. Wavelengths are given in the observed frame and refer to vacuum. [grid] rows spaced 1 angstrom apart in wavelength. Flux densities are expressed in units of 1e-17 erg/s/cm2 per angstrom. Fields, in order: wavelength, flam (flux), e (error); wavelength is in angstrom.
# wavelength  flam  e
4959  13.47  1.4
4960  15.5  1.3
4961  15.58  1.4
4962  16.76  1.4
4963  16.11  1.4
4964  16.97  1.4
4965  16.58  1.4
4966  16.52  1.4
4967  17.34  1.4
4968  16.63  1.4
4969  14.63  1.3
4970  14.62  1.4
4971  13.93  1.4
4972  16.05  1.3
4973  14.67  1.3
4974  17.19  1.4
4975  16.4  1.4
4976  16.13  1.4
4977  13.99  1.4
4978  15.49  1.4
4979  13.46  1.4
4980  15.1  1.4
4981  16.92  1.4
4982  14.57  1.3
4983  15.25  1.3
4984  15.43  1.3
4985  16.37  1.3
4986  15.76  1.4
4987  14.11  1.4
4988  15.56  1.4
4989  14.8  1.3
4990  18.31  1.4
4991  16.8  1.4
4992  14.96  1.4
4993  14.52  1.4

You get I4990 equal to 17.6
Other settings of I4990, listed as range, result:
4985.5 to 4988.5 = 15.1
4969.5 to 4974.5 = 15.3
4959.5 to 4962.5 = 15.9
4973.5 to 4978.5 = 15.8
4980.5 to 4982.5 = 15.7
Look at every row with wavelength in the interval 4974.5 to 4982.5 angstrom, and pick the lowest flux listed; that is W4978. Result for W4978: 13.46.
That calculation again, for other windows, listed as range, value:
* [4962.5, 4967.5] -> 16.11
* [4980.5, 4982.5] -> 14.57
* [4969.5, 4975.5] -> 13.93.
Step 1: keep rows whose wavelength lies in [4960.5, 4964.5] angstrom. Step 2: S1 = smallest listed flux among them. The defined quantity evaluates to 15.58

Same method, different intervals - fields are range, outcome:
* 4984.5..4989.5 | 14.11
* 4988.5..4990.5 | 14.8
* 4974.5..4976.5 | 16.13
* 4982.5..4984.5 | 15.25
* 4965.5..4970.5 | 14.62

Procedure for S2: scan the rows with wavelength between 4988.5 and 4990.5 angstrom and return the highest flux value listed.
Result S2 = 18.31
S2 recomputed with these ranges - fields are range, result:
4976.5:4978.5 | 15.49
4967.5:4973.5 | 16.63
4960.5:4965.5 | 16.97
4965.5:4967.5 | 17.34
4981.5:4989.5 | 16.37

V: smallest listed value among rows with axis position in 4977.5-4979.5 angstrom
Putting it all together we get 13.46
